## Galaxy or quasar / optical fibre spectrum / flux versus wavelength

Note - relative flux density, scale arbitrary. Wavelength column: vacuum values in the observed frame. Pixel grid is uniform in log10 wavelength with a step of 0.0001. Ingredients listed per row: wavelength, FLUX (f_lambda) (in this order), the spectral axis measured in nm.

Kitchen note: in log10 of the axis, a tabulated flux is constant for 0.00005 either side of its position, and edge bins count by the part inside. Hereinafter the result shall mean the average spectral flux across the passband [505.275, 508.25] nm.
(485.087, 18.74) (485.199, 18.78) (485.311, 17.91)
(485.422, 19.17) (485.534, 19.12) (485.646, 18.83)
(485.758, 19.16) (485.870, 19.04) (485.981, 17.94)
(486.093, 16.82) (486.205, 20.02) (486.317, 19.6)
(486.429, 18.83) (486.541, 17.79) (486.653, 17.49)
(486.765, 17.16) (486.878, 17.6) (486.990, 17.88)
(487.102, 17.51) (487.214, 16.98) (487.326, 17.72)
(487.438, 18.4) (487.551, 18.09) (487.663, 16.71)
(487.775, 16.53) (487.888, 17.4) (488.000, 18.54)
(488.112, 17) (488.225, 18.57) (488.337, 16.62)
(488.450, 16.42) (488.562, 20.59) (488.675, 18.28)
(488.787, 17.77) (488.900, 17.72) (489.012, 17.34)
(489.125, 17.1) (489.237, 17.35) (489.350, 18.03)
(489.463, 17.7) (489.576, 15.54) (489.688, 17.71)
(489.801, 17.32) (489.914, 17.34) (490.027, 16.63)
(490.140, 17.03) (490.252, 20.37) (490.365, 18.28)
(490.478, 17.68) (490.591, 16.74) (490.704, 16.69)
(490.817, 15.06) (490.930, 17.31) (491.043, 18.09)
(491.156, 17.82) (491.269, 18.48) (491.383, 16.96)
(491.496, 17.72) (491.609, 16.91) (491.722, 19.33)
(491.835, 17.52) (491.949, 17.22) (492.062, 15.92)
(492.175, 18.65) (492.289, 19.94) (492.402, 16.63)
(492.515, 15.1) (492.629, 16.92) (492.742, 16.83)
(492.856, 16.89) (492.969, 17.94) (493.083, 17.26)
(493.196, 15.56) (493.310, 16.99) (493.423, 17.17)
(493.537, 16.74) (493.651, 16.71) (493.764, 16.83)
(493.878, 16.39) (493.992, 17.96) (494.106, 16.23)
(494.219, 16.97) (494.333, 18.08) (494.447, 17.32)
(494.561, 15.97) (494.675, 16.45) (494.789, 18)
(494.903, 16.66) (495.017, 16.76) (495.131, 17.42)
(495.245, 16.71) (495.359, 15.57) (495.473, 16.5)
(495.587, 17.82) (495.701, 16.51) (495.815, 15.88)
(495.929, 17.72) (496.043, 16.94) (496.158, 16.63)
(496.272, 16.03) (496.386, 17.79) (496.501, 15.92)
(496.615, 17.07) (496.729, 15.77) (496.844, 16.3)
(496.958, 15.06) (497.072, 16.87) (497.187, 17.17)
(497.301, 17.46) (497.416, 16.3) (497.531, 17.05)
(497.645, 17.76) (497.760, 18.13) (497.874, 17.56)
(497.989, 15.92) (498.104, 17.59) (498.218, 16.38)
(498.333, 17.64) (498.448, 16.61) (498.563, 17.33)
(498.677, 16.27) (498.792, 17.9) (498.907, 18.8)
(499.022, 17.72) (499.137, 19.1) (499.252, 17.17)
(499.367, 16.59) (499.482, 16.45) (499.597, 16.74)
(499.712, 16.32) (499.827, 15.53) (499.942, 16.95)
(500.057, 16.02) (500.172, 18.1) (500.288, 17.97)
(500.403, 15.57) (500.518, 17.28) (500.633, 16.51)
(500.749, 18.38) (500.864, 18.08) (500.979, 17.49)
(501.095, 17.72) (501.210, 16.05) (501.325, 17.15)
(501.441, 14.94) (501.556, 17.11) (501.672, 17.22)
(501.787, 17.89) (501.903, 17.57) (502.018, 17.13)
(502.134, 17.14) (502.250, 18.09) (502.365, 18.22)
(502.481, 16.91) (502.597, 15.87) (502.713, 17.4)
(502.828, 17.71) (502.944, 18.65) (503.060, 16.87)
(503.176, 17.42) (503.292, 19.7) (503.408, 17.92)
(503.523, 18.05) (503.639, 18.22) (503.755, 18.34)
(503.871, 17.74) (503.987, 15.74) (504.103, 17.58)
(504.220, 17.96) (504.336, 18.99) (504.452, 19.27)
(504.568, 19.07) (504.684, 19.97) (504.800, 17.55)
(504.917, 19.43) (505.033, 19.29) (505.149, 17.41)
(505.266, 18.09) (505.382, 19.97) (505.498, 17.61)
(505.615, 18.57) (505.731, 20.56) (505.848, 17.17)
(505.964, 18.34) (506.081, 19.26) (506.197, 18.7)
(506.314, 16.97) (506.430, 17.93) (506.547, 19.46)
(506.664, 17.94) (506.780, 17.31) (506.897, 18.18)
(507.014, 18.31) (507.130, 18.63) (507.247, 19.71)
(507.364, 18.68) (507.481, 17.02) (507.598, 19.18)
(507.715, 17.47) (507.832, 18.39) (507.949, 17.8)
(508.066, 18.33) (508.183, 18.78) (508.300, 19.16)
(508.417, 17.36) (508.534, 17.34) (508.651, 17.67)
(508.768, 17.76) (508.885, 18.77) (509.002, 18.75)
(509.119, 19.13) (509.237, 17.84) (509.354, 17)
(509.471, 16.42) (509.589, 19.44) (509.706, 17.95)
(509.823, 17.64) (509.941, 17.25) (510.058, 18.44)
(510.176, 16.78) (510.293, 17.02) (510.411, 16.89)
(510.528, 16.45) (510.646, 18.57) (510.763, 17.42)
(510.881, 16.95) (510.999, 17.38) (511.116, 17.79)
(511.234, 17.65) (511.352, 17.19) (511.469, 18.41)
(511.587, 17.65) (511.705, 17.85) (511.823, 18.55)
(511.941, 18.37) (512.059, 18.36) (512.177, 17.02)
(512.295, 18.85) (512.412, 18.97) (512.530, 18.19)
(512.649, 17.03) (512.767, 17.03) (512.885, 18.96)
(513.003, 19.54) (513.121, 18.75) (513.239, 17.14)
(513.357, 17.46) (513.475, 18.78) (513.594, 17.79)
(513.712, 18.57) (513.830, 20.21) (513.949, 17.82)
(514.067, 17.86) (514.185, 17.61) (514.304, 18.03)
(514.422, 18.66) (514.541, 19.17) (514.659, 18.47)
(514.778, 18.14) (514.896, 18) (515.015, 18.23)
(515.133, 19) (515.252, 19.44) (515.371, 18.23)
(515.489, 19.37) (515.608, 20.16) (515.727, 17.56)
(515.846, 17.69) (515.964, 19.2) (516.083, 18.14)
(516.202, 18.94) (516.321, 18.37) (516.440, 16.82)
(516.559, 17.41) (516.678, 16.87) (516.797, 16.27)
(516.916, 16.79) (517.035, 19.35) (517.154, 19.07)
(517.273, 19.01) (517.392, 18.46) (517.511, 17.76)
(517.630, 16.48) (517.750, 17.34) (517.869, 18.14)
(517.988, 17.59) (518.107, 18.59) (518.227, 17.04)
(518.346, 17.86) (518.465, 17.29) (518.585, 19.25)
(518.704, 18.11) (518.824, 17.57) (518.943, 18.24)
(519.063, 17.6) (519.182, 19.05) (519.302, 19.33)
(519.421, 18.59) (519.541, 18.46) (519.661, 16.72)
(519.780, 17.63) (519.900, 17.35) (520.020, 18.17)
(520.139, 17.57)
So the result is 18.4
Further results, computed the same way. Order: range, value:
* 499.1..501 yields 17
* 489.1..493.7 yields 17.3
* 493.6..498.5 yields 16.8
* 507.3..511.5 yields 17.8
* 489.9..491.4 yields 17.5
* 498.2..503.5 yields 17.3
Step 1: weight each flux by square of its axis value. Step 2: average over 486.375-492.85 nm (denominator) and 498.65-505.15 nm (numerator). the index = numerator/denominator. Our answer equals 1.05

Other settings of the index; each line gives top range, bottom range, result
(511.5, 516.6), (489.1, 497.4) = 1.17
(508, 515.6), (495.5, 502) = 1.12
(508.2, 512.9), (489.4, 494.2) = 1.11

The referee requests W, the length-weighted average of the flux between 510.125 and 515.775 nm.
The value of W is 18.1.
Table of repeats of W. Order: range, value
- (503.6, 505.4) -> 18.4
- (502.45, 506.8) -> 18.2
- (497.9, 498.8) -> 16.9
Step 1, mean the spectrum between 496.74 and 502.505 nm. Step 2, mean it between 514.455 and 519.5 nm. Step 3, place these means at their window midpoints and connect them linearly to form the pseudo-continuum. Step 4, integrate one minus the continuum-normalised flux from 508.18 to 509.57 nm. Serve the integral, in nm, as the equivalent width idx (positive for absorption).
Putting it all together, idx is -0.03 nm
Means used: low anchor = 17.1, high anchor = 18.2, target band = 18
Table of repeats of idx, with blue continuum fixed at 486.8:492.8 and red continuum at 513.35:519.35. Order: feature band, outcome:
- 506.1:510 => -0.03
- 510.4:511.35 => 0.03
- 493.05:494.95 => 0.08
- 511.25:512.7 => 0.00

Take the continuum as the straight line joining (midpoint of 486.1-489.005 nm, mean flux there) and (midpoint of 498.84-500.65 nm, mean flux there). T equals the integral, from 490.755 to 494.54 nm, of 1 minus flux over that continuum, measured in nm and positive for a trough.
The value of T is 0.075 nm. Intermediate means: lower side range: 17.9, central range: 17.2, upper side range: 17.1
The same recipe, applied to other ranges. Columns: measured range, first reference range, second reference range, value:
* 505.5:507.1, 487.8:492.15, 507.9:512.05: -0.05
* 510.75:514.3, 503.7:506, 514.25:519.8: 0.04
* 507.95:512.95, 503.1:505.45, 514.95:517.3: 0.13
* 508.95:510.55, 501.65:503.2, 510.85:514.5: 0.02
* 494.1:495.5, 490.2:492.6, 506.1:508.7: 0.07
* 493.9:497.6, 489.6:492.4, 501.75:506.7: 0.21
